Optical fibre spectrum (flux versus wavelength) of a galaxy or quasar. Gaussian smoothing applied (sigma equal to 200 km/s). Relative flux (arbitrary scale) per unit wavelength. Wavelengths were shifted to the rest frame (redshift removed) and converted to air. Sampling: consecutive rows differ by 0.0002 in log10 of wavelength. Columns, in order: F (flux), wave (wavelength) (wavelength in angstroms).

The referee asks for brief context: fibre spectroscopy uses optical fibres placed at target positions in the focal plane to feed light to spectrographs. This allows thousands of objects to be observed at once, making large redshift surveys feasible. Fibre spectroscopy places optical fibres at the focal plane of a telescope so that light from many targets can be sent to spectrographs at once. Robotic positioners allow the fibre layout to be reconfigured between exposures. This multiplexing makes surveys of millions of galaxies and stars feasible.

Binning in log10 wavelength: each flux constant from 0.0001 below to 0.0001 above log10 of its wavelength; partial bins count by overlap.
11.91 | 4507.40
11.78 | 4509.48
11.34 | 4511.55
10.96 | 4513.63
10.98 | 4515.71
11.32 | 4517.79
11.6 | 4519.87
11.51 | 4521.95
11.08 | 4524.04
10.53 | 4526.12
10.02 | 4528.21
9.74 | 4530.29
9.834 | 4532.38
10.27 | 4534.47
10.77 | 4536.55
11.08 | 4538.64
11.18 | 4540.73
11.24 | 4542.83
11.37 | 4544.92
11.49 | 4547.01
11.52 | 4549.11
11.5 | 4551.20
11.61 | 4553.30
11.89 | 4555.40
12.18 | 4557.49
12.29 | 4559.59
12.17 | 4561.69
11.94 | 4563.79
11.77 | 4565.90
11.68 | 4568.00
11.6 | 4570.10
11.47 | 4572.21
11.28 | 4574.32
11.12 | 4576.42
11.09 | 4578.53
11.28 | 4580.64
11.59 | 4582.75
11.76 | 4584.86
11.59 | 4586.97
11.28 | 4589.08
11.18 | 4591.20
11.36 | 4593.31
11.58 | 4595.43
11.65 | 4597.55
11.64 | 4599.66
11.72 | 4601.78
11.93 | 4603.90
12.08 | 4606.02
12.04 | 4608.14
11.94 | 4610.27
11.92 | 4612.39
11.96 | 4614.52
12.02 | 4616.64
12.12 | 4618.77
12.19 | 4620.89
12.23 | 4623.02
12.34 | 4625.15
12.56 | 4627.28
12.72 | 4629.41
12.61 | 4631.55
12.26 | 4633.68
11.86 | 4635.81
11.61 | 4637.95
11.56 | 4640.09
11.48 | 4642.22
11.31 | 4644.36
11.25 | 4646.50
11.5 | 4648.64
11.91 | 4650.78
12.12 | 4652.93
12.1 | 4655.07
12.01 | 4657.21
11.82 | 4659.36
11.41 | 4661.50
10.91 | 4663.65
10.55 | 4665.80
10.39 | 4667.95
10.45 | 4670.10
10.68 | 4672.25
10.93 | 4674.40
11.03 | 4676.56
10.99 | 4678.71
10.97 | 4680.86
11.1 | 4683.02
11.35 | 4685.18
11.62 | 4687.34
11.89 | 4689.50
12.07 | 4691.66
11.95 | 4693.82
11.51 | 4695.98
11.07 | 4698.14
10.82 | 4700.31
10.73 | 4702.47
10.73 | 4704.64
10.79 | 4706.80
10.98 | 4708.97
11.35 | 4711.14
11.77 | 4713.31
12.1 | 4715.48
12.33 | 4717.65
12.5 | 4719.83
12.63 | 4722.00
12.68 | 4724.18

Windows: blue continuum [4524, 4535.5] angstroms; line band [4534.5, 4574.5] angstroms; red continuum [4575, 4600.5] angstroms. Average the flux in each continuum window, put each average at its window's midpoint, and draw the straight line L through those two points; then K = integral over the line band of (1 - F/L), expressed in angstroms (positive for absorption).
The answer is -3.16 angstroms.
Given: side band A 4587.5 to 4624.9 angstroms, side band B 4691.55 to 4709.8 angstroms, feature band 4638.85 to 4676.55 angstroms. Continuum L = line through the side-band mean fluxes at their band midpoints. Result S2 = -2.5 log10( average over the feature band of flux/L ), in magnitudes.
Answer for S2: 0.01 mag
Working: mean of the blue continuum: 11.8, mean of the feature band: 11.3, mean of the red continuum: 11.1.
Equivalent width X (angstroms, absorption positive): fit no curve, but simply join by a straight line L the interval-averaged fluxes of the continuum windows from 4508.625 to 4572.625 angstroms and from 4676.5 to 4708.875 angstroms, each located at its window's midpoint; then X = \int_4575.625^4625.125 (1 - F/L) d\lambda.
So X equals -2.0 angstroms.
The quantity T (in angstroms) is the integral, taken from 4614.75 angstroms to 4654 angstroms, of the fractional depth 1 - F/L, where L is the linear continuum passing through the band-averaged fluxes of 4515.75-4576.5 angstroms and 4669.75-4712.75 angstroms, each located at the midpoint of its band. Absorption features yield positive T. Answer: -2.7 angstroms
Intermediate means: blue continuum 11.3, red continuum 11.2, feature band 12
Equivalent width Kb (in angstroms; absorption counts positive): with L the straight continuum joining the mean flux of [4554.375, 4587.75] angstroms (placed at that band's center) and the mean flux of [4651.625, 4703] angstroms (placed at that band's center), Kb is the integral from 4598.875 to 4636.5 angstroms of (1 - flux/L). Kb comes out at -2.1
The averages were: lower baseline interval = 11.7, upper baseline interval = 11.3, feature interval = 12.1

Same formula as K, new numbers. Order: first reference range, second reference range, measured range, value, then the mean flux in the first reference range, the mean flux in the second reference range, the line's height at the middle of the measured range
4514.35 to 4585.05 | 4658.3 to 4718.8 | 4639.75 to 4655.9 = -0.6 angstroms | 11.3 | 11.2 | 11.2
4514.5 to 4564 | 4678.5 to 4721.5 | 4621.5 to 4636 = -1.3 angstroms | 11.2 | 11.5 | 11.3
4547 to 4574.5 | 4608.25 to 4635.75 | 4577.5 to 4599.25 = 1.0 angstroms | 11.8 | 12.2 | 12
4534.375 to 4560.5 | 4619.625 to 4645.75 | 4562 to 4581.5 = 0.2 angstroms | 11.5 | 12.1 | 11.6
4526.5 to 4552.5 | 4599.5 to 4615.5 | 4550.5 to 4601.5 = -0.9 angstroms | 10.8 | 11.9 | 11.4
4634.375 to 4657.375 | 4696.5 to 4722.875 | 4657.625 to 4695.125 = 1.3 angstroms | 11.7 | 11.5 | 11.6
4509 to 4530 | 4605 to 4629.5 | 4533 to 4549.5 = 0.3 angstroms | 11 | 12.2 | 11.3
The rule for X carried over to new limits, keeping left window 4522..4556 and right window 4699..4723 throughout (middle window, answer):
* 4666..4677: 0.69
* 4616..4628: -1.09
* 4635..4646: -0.25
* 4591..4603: -0.45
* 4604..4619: -1.09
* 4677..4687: 0.25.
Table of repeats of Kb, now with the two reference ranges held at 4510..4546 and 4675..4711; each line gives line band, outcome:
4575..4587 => -0.4 angstroms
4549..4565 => -1.4 angstroms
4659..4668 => 0.1 angstroms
